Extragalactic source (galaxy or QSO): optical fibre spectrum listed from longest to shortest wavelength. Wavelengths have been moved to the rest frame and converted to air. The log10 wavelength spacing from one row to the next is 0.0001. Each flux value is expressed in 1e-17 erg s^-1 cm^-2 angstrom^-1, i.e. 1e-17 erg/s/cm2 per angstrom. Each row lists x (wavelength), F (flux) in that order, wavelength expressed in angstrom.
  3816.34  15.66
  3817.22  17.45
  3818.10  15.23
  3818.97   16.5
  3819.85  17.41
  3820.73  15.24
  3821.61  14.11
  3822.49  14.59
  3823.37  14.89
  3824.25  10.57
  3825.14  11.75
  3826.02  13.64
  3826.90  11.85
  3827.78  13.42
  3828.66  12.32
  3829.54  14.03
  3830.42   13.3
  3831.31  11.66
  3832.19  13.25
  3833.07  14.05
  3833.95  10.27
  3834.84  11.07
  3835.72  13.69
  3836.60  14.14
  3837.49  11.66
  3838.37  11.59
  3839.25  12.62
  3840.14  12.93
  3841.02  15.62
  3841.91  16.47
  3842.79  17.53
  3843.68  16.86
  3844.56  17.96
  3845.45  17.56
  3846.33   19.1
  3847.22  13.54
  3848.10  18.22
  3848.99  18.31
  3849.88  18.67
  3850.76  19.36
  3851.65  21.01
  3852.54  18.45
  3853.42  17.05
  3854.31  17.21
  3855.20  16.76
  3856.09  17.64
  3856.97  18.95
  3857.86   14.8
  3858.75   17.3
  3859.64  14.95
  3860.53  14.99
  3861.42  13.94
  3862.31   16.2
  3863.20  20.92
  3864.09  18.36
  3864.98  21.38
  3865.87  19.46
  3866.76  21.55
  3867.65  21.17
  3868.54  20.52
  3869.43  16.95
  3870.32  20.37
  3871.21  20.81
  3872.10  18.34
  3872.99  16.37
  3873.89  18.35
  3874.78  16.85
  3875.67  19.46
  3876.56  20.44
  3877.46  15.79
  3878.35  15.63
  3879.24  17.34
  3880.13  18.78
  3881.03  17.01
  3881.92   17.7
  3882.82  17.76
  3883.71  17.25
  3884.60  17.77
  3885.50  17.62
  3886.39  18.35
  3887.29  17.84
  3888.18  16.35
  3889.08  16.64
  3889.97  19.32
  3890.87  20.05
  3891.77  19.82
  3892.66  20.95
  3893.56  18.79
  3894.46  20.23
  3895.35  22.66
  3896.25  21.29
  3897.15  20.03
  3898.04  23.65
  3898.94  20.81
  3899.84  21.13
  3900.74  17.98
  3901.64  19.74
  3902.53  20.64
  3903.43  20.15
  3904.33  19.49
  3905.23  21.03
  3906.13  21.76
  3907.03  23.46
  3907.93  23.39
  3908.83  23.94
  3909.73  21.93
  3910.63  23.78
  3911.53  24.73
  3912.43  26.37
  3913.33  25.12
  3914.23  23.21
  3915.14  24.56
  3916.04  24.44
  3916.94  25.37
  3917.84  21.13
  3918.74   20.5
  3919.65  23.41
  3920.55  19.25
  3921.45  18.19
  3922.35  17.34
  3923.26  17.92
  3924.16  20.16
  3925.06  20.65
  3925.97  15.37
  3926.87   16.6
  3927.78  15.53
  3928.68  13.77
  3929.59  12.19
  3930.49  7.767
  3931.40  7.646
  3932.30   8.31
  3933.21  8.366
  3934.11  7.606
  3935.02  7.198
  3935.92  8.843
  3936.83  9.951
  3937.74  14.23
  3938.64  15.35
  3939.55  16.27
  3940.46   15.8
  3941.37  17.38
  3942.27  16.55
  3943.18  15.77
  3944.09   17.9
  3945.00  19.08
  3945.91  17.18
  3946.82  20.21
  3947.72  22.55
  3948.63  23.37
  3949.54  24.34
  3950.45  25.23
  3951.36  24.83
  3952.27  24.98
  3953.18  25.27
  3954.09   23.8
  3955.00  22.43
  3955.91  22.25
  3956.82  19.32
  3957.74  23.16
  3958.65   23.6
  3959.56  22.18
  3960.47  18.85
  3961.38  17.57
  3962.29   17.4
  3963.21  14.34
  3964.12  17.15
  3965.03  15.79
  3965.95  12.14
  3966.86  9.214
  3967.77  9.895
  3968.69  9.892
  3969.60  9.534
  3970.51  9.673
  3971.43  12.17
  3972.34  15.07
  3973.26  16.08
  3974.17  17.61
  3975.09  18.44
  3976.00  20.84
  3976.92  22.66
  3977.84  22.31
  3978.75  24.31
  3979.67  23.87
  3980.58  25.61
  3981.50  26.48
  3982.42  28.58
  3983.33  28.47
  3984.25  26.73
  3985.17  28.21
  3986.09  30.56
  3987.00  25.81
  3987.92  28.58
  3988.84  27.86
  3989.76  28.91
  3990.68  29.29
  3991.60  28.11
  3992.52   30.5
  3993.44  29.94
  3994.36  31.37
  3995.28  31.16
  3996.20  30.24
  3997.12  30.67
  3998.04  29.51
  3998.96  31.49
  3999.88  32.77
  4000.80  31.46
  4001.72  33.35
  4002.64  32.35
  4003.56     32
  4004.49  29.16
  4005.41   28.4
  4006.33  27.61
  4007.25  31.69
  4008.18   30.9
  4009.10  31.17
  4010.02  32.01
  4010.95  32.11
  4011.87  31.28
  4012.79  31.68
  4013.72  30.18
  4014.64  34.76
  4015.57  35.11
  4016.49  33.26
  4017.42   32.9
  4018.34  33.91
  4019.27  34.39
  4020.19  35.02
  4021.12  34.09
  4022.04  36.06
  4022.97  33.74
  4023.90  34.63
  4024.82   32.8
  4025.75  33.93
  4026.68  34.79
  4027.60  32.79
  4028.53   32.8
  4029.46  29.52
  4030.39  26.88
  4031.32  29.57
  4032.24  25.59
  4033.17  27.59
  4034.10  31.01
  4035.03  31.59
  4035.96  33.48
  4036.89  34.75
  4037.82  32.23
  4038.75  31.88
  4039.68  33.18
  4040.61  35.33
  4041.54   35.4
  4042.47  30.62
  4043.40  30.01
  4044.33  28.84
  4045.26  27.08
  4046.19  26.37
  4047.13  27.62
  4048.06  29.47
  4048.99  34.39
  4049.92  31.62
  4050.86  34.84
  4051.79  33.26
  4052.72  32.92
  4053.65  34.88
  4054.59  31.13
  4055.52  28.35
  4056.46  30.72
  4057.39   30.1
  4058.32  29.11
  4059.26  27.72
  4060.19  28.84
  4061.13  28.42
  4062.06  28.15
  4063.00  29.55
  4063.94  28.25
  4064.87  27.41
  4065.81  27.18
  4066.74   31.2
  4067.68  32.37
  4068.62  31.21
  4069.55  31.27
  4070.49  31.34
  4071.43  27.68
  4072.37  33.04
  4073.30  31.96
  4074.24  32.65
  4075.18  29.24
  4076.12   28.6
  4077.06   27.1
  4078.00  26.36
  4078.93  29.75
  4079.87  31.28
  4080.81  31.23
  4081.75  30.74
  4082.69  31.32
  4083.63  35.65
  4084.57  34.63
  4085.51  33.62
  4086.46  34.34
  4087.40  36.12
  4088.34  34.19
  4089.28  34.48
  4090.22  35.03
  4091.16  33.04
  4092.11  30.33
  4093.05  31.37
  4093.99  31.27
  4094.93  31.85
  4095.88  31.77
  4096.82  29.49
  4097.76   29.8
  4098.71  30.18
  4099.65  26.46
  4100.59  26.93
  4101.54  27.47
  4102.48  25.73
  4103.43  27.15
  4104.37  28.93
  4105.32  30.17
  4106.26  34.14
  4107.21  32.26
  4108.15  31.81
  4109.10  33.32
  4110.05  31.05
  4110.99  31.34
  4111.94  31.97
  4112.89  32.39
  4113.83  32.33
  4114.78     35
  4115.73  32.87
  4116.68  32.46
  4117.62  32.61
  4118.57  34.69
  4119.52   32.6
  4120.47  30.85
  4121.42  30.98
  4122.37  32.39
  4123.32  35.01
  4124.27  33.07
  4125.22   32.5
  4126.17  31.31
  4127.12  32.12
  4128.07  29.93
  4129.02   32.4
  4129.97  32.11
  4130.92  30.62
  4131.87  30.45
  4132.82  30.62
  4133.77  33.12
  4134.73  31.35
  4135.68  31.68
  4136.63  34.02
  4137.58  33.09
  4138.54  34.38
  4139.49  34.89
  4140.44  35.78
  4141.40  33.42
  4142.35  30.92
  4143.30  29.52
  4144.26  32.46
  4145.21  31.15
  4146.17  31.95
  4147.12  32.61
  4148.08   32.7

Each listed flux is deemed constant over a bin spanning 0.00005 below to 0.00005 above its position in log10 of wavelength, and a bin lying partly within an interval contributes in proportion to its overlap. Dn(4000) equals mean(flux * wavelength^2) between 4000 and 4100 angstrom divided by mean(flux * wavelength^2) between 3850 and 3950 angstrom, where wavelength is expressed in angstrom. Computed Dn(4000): 1.8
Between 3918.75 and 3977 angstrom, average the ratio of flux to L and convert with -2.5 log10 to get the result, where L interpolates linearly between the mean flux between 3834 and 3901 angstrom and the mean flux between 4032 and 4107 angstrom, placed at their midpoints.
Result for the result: 0.34 mag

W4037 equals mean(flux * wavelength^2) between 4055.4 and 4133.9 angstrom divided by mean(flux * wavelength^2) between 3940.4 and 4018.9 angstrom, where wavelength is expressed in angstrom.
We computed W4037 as 1.34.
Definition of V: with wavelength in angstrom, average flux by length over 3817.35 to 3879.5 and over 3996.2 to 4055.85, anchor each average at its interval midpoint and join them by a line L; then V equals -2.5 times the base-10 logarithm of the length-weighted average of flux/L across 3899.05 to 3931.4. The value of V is 0.09 mag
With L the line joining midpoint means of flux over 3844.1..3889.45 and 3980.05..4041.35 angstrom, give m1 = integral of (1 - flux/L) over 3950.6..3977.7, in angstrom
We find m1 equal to 8.92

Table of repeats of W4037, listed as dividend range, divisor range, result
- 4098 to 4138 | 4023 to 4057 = 1.04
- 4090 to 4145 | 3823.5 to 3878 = 2.22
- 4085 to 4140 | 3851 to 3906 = 1.91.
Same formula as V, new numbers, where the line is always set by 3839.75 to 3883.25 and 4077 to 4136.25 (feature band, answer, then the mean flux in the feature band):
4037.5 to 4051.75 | -0.12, 31.3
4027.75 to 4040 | -0.12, 30.8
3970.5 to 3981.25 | 0.23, 19.6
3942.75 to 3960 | 0.04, 22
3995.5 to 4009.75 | -0.20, 30.9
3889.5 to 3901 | -0.04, 20.5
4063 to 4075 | -0.03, 30.4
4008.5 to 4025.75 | -0.24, 33.3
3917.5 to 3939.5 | 0.43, 14.5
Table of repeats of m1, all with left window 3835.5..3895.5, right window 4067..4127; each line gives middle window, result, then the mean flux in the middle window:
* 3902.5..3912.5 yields -1.2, 22.5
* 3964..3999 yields 2.6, 22.9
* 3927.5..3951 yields 7.6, 15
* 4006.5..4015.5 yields -1.8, 31.8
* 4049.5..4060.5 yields -0.8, 31.2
